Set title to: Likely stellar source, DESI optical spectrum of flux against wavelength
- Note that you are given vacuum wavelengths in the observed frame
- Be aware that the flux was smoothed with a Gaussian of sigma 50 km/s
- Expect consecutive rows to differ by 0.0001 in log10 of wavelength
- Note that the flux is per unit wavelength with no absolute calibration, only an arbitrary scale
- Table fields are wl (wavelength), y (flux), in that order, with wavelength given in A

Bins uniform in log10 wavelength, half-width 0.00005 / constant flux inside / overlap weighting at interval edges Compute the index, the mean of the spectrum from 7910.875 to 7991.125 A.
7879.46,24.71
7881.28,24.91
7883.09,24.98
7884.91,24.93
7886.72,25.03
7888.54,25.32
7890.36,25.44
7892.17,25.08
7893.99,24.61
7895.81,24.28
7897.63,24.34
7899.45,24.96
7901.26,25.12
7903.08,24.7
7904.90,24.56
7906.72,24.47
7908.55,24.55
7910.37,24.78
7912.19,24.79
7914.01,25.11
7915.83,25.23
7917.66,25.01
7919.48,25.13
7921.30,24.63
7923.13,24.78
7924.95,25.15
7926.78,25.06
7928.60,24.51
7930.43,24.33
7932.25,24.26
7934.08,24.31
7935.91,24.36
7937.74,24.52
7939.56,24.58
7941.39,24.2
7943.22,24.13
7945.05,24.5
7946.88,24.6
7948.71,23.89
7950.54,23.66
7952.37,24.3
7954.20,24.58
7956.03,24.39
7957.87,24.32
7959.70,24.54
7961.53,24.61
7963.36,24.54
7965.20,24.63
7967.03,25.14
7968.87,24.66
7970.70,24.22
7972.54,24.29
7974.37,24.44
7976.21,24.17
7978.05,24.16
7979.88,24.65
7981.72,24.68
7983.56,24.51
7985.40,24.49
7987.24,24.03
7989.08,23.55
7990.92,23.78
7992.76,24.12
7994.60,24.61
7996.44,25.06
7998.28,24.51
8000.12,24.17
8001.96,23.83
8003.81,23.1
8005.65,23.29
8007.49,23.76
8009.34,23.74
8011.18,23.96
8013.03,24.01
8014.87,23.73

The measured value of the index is 24.5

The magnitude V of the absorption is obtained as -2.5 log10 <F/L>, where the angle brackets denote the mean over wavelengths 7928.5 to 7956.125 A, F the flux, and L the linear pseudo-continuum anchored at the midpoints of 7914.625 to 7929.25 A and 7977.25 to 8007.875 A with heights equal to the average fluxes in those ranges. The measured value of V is 0.018 mag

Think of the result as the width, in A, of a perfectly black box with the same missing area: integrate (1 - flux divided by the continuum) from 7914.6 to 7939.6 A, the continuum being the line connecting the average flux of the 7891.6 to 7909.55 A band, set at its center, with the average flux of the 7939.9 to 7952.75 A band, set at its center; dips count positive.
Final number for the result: -0.3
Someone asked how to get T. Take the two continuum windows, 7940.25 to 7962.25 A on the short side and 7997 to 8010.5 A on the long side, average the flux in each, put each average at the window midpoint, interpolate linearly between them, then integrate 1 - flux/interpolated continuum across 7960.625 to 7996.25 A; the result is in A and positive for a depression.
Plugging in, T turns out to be -0.5 A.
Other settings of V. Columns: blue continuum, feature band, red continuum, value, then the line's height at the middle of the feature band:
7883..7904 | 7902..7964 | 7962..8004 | 0.00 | 24.7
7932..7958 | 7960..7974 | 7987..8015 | -0.02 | 24.2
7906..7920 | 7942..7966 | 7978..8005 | 0.01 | 24.5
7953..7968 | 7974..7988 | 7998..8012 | -0.01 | 24.2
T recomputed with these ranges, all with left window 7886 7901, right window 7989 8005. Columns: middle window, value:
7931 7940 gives 0.1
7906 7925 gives -0.1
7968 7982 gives -0.1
